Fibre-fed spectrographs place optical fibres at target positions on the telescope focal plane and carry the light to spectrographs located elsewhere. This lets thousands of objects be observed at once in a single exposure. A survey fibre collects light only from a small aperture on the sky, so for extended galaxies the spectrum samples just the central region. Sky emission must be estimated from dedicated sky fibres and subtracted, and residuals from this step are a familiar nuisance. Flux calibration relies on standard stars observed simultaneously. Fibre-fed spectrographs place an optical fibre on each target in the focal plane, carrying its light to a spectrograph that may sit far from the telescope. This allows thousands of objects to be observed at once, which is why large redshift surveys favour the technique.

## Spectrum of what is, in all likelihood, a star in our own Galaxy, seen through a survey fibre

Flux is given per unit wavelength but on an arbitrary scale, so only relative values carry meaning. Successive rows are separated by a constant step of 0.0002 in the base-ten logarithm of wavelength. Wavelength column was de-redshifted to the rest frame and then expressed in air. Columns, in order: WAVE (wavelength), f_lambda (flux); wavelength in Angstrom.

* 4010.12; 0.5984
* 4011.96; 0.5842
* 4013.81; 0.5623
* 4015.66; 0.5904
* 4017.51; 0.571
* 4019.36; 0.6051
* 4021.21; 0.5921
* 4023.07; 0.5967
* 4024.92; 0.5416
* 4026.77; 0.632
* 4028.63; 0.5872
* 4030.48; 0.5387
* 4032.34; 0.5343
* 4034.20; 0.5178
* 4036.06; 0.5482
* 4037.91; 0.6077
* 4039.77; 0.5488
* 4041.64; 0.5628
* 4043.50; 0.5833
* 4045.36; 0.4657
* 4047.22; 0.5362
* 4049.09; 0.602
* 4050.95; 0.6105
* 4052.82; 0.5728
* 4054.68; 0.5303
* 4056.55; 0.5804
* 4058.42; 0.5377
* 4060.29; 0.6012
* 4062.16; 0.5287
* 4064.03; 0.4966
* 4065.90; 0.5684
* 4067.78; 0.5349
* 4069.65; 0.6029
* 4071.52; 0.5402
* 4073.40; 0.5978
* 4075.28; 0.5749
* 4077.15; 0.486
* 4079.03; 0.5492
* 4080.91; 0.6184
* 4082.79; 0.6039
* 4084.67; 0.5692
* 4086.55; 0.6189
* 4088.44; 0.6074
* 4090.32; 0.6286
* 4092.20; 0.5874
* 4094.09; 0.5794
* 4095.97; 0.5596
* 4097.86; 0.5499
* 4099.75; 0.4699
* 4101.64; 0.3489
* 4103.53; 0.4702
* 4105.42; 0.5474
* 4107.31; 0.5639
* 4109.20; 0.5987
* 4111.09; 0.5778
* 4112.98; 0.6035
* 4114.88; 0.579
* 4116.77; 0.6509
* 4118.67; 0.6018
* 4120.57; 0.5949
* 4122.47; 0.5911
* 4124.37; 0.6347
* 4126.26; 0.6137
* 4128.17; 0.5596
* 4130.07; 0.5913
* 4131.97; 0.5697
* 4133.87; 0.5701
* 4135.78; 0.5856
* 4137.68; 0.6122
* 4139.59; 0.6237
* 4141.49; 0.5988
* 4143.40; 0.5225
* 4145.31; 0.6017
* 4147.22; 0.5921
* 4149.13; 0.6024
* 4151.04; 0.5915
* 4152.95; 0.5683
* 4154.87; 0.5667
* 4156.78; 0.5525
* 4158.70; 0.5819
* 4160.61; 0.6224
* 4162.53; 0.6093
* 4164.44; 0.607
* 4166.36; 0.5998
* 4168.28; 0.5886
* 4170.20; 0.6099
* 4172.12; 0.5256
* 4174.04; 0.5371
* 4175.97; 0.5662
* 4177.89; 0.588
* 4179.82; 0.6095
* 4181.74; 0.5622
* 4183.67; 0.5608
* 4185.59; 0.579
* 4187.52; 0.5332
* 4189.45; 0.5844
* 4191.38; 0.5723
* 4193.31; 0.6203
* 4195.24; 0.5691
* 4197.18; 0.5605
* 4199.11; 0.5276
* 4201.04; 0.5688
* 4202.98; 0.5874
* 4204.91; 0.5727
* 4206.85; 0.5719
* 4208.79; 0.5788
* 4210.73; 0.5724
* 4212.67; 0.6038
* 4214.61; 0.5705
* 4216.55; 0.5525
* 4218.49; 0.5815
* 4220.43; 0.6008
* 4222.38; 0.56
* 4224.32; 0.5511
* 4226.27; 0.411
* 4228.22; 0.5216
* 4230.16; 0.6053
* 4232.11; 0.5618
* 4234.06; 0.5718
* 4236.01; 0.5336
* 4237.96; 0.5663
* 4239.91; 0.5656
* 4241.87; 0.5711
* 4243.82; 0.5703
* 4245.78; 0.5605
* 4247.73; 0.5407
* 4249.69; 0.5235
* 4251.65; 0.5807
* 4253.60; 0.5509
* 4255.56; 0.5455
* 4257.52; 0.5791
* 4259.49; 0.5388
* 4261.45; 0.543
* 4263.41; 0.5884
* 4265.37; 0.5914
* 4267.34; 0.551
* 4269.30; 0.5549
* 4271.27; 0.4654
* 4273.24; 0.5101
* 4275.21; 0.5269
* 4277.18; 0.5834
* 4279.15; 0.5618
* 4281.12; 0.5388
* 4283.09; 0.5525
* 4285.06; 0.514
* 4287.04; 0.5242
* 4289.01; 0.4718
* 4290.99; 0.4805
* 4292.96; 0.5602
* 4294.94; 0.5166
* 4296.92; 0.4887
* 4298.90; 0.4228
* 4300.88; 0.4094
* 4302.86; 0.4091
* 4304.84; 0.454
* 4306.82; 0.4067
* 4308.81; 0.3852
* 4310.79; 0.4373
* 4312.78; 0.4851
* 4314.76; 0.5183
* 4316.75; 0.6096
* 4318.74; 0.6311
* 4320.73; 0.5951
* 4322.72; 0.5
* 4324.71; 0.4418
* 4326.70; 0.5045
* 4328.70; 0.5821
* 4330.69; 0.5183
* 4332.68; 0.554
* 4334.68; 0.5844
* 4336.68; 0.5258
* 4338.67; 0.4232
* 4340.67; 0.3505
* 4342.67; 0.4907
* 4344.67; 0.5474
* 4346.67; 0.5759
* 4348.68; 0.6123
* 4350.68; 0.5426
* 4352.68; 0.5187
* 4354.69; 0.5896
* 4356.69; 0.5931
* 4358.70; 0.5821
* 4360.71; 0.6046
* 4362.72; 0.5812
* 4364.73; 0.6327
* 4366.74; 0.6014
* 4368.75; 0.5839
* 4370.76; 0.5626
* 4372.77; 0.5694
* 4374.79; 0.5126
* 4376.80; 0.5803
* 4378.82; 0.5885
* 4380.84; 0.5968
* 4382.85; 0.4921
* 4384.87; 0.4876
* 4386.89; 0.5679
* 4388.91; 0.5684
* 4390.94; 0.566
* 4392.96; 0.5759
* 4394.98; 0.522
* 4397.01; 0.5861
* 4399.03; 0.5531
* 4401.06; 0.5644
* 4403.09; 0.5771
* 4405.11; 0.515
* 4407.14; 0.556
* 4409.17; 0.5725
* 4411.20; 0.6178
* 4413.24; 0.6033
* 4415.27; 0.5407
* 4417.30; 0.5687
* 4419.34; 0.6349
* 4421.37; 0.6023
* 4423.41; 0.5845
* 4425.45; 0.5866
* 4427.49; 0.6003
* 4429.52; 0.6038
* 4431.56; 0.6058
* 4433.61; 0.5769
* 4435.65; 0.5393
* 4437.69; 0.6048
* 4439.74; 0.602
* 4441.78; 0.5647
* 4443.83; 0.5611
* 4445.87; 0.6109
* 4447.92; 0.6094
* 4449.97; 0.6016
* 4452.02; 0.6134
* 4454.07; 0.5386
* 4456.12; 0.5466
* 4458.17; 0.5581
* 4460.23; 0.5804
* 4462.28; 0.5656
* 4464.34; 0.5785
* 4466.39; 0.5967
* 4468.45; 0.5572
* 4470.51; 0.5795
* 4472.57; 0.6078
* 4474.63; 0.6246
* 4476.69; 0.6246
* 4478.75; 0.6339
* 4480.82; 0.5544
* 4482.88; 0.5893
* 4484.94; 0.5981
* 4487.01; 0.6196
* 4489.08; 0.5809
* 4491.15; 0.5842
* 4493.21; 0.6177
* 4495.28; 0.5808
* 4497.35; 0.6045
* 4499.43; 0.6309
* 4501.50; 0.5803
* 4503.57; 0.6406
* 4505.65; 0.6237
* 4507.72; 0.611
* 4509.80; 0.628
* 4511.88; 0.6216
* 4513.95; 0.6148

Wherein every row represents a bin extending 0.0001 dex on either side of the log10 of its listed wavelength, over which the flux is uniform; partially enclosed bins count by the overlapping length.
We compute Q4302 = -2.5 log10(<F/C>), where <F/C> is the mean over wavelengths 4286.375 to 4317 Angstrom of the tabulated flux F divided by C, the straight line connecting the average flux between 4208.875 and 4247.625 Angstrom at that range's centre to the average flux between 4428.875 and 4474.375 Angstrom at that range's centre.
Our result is 0.20 mag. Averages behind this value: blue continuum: 0.56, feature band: 0.47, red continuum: 0.582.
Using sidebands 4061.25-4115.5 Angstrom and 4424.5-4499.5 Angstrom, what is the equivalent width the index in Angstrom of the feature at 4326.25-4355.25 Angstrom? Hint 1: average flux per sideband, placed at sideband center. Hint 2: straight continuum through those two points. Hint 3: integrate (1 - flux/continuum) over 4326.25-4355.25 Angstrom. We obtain 2.6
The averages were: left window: 0.557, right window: 0.59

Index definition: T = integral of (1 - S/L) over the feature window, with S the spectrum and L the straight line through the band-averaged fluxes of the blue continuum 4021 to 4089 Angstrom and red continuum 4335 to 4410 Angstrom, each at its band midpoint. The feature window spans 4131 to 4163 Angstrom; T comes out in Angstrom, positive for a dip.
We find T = -1.4 Angstrom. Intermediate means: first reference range 0.565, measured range 0.586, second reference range 0.554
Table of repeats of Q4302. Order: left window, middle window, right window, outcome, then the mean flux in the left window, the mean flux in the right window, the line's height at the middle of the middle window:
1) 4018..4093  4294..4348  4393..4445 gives 0.16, 0.569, 0.578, 0.575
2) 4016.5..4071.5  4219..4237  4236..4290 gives 0.00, 0.563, 0.547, 0.549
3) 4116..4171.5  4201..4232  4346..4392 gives 0.04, 0.593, 0.57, 0.586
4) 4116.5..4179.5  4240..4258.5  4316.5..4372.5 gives 0.02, 0.588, 0.551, 0.569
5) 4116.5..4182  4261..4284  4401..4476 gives 0.07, 0.588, 0.583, 0.586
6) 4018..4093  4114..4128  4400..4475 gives -0.07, 0.569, 0.582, 0.571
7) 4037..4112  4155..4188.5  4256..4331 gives -0.08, 0.558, 0.515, 0.539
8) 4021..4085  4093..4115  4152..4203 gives 0.06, 0.562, 0.576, 0.568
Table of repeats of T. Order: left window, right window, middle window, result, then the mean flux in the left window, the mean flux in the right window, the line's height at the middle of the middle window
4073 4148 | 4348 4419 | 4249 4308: 5.5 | 0.575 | 0.569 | 0.571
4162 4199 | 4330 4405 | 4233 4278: 1.2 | 0.577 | 0.553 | 0.567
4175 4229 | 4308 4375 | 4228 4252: -0.1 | 0.566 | 0.54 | 0.559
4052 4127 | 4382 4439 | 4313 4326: 0.6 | 0.567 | 0.571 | 0.57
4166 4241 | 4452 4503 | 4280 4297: 1.6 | 0.566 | 0.59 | 0.574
